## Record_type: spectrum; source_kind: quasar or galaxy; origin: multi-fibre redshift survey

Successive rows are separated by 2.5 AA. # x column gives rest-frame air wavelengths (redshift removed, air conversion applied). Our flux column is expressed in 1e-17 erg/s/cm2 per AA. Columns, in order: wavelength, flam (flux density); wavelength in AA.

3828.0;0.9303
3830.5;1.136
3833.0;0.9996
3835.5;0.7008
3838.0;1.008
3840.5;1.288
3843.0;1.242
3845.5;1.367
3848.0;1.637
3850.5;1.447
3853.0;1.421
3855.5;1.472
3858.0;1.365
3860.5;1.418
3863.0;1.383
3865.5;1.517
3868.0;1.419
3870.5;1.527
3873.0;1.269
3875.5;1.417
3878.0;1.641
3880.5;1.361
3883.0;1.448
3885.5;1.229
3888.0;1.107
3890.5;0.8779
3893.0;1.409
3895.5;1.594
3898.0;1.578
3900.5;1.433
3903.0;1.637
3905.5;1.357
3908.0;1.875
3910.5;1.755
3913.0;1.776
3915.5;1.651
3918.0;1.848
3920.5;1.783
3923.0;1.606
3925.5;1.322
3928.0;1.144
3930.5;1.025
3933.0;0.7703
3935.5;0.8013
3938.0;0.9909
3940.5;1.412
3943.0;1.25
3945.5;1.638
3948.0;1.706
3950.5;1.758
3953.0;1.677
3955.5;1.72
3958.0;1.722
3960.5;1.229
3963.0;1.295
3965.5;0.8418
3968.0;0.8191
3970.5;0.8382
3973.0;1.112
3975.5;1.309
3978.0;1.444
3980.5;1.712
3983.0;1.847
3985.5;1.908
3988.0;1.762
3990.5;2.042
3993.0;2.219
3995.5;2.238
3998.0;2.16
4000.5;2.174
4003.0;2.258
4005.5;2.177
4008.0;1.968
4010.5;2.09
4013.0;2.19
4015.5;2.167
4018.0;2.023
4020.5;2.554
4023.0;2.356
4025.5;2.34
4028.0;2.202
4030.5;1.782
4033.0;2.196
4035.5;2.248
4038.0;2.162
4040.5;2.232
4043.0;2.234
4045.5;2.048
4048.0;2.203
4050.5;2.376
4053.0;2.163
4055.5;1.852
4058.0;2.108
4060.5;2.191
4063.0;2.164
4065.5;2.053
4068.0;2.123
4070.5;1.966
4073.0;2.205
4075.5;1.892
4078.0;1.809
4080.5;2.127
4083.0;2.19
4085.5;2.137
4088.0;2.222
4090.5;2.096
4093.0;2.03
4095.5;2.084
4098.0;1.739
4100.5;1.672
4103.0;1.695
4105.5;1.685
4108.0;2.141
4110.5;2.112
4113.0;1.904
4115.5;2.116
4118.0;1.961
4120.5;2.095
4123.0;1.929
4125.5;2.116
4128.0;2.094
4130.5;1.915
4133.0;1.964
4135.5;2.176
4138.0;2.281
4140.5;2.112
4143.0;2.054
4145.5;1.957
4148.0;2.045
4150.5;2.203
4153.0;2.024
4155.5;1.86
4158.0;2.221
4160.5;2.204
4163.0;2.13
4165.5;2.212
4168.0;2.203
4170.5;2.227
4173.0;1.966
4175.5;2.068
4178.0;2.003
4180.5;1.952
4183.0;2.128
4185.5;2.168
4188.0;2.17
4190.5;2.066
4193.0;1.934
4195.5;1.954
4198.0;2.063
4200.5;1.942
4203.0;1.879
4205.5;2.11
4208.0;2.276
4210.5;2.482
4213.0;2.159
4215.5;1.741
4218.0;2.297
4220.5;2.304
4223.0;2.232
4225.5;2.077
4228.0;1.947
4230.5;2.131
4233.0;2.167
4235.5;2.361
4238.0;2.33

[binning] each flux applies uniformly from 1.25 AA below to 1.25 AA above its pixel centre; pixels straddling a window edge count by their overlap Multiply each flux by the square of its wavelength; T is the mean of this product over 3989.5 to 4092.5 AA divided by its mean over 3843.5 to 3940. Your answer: 1.64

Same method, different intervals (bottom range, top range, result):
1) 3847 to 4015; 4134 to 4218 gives 1.53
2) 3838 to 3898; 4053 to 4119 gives 1.63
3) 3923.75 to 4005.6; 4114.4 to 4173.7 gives 1.50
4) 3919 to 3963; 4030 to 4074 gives 1.63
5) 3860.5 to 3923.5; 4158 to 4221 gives 1.63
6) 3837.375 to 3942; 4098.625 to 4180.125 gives 1.65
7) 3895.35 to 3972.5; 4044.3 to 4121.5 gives 1.56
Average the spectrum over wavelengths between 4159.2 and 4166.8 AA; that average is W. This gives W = 2.18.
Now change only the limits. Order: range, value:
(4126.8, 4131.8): 2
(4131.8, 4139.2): 2.14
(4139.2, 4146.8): 2.04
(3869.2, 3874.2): 1.4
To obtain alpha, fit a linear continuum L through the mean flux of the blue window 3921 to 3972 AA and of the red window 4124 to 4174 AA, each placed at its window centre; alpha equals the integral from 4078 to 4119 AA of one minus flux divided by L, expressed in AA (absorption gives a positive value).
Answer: -2.1 AA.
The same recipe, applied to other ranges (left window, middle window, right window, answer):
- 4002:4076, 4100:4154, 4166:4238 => 2.9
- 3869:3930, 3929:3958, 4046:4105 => 4.8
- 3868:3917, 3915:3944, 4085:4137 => 4.9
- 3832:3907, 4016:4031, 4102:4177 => -4.1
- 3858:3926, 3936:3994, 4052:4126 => 7.3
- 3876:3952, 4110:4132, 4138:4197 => -0.7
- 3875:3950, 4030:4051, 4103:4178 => -4.6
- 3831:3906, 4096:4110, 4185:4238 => 0.4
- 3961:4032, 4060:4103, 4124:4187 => -1.1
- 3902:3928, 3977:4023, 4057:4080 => -4.7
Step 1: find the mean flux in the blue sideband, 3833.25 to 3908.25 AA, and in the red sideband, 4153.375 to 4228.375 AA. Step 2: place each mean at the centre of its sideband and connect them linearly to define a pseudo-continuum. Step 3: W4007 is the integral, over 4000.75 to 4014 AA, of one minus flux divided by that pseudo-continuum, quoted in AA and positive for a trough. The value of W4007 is -3.6 AA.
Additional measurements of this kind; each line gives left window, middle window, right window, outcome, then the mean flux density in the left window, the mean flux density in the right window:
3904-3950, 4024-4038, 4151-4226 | -3.8 AA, 1.43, 2.1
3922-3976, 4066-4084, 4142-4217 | -3.5 AA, 1.27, 2.08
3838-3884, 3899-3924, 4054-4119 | -2.0 AA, 1.41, 2.01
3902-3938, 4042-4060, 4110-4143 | -3.1 AA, 1.44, 2.06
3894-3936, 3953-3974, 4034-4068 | 6.0 AA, 1.48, 2.16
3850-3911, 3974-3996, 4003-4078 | 1.1 AA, 1.43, 2.14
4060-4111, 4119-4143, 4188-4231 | -0.4 AA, 2.01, 2.1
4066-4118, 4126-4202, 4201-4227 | 0.3 AA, 2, 2.15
